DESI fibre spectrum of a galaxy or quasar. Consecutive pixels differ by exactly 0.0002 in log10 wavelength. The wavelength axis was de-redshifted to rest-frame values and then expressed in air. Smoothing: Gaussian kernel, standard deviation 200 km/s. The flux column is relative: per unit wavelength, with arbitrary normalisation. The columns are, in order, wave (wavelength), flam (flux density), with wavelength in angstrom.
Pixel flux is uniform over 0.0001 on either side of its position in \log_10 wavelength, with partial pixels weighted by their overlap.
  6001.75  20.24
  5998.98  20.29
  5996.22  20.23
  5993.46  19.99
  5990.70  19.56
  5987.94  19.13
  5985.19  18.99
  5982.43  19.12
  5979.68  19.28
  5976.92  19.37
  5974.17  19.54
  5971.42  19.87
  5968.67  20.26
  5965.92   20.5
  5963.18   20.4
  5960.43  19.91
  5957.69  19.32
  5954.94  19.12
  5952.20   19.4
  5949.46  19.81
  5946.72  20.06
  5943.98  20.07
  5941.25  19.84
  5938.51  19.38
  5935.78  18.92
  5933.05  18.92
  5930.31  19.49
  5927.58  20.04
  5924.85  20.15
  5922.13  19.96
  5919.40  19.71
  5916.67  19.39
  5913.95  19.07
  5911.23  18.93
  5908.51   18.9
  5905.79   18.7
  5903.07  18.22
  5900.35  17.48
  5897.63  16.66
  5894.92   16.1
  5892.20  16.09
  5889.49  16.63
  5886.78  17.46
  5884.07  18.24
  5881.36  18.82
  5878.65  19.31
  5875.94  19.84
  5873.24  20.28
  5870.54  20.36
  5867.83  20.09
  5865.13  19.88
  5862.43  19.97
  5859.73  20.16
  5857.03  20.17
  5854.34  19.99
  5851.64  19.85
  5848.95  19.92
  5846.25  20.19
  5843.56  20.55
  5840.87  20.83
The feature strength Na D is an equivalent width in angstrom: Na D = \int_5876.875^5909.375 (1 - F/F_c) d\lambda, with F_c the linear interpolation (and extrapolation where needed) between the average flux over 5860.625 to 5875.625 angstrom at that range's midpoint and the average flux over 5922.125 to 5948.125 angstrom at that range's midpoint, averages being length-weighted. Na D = 3.6 angstrom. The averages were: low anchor 20.1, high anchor 19.7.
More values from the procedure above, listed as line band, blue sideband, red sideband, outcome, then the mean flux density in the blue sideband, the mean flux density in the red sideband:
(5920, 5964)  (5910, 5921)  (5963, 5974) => 0.1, 19.3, 20.2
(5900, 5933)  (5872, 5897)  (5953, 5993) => -1.1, 18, 19.6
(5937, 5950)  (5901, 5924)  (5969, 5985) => -0.4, 19.1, 19.5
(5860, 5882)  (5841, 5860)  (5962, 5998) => 0.2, 20.2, 19.7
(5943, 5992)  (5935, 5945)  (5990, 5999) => 0.4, 19.6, 20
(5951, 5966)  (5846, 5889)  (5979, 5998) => -0.1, 19.6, 19.5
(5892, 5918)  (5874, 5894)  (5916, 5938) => 1.1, 18.1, 19.6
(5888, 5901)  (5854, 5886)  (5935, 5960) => 2.1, 19.7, 19.6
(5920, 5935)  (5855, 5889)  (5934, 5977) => 0.0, 19.5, 19.7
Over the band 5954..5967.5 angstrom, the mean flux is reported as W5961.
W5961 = 19.9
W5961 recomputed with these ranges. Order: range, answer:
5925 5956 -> 19.6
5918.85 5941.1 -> 19.6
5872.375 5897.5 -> 18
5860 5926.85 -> 18.8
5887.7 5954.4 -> 18.8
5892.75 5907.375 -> 17.4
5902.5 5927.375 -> 19.3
